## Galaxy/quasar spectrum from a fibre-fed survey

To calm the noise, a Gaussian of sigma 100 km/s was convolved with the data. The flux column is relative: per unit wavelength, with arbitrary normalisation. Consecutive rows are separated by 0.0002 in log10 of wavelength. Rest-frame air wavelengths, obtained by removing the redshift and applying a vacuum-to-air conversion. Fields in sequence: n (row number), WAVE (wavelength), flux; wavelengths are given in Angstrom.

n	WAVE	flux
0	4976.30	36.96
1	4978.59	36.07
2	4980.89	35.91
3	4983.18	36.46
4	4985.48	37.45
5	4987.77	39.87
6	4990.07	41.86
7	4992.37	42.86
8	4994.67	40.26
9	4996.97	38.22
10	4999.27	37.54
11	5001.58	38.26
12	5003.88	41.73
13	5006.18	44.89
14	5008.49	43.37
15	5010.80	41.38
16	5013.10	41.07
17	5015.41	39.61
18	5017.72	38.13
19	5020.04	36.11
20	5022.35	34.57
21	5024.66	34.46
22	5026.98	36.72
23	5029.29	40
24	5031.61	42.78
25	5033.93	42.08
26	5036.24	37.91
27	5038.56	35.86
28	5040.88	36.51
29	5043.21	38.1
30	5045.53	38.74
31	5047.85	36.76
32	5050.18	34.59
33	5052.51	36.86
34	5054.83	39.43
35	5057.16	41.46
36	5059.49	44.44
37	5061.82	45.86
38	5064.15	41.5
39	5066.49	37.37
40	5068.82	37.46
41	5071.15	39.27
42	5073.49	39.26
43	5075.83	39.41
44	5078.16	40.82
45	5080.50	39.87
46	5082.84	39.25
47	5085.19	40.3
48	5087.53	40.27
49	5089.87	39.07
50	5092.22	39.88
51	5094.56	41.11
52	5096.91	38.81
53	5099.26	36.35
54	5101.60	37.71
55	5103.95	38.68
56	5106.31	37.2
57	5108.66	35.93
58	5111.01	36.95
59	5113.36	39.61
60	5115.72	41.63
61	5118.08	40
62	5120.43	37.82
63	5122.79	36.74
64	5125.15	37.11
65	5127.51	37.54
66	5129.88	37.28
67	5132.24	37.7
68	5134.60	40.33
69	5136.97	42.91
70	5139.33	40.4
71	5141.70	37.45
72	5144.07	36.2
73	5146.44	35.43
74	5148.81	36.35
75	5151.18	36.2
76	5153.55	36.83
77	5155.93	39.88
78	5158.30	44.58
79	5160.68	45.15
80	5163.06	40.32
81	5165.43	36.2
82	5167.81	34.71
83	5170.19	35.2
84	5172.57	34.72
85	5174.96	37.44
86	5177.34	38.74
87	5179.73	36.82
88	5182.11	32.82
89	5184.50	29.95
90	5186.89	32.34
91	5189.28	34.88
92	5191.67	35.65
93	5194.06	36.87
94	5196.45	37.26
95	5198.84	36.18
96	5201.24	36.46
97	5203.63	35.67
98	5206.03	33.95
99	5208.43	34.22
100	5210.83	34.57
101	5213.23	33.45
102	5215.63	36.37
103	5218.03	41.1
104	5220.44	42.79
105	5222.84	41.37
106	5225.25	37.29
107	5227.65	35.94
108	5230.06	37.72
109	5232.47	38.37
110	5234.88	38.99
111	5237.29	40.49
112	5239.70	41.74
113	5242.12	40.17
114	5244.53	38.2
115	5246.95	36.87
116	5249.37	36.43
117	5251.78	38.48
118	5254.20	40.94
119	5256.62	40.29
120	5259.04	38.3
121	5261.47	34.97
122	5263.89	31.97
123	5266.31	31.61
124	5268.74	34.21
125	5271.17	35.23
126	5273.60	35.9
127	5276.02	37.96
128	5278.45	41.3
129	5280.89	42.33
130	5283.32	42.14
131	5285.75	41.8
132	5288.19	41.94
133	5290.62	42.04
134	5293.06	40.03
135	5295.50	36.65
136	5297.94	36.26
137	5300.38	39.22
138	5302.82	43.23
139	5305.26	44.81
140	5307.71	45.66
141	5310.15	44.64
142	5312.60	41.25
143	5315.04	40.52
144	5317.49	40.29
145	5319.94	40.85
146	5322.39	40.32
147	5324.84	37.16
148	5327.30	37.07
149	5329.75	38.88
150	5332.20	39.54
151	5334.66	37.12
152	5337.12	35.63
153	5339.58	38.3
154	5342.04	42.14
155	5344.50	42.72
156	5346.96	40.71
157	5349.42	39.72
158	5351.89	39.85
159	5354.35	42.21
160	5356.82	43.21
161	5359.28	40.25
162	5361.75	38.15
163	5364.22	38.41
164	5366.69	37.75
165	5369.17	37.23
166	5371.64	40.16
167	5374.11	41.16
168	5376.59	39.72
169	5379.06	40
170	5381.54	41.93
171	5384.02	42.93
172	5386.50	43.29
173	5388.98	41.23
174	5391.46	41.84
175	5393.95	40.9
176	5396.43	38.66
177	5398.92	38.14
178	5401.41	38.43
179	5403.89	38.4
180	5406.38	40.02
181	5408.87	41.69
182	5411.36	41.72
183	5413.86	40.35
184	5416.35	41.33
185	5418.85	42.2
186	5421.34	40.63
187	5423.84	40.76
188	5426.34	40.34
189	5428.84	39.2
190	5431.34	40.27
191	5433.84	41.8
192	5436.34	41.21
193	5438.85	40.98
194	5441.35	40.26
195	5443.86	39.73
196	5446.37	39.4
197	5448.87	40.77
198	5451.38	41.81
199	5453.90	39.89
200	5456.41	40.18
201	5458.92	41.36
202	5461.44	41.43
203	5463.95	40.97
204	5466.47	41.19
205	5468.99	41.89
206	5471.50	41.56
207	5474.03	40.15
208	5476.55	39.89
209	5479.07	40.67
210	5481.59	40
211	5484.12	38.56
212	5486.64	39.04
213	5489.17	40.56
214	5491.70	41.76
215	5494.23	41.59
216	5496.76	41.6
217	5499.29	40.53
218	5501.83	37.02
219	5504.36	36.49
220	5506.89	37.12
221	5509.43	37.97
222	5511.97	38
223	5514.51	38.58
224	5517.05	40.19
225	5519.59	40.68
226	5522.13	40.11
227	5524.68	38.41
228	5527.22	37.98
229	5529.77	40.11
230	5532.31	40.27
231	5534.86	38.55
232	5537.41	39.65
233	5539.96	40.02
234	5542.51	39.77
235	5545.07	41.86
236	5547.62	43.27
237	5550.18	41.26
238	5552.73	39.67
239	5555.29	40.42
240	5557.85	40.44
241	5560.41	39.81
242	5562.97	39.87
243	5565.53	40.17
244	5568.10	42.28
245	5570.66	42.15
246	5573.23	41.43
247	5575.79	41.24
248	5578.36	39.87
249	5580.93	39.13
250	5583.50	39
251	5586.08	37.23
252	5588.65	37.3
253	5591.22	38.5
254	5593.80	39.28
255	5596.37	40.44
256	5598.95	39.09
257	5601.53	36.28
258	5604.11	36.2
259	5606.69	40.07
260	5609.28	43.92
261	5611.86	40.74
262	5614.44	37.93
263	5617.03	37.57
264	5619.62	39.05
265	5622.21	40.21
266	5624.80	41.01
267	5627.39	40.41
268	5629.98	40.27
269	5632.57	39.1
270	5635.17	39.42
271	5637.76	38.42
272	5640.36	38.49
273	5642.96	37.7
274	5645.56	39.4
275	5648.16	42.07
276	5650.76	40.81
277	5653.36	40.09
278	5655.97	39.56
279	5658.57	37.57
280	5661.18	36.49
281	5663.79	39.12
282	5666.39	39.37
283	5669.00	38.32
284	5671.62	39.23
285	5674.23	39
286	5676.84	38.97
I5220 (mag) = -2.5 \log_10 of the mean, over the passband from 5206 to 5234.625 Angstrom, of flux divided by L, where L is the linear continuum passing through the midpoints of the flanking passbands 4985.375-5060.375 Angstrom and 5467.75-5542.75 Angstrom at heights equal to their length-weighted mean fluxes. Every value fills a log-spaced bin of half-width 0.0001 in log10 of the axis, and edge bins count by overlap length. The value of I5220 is 0.05 mag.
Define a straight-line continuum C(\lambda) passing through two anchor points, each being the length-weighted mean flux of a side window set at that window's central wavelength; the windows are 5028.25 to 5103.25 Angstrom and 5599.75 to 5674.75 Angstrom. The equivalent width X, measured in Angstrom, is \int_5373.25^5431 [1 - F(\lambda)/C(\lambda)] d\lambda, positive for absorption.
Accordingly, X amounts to -2.00 Angstrom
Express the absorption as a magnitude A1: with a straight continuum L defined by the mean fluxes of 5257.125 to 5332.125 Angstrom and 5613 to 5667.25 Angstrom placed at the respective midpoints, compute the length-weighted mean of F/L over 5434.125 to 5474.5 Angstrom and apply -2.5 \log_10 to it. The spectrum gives -0.042 mag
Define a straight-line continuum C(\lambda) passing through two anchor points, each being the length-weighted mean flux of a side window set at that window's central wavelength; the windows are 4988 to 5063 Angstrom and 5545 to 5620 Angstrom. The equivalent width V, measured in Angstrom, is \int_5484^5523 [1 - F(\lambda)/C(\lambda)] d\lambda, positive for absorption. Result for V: 0.4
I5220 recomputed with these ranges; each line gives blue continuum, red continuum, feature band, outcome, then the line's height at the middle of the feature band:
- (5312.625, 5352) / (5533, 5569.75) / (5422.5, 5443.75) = -0.016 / 40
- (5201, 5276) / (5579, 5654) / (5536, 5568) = -0.045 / 38.9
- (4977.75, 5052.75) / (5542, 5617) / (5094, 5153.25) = 0.024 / 39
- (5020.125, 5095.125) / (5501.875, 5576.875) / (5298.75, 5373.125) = -0.018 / 39.5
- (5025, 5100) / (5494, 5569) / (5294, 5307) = -0.020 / 39.5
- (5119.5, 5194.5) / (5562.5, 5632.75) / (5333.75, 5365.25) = -0.045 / 38.3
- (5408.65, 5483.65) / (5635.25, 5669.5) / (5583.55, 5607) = 0.036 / 39.5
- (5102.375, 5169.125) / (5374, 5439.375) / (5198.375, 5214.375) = 0.123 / 39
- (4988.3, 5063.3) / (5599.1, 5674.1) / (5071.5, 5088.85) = -0.011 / 39.4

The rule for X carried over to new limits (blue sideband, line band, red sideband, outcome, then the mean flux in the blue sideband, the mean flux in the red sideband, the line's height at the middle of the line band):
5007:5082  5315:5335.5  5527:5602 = 0.3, 39.1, 39.9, 39.6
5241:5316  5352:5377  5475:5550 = -0.3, 39.2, 39.7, 39.4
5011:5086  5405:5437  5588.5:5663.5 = -1.4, 39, 39.2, 39.2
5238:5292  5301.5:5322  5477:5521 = -2.1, 38.4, 39.4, 38.6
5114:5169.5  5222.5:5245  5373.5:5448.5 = 0.2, 38.6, 40.6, 39.3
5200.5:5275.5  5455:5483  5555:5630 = -1.4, 37.2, 39.7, 38.8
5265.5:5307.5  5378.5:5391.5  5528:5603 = -0.8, 39.4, 39.9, 39.6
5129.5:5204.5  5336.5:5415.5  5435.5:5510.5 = -2.1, 37.2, 40.2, 39.2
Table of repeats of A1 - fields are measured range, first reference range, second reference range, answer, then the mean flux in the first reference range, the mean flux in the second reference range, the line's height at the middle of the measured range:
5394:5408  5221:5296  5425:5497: 0.03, 38.5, 40.6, 40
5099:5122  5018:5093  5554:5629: 0.02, 39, 39.7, 39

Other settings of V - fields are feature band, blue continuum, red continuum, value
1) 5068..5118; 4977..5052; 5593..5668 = -0.29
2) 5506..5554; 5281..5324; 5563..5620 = 0.24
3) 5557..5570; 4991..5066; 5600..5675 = -0.44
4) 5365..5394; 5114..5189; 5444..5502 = -0.68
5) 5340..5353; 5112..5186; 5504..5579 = -0.65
